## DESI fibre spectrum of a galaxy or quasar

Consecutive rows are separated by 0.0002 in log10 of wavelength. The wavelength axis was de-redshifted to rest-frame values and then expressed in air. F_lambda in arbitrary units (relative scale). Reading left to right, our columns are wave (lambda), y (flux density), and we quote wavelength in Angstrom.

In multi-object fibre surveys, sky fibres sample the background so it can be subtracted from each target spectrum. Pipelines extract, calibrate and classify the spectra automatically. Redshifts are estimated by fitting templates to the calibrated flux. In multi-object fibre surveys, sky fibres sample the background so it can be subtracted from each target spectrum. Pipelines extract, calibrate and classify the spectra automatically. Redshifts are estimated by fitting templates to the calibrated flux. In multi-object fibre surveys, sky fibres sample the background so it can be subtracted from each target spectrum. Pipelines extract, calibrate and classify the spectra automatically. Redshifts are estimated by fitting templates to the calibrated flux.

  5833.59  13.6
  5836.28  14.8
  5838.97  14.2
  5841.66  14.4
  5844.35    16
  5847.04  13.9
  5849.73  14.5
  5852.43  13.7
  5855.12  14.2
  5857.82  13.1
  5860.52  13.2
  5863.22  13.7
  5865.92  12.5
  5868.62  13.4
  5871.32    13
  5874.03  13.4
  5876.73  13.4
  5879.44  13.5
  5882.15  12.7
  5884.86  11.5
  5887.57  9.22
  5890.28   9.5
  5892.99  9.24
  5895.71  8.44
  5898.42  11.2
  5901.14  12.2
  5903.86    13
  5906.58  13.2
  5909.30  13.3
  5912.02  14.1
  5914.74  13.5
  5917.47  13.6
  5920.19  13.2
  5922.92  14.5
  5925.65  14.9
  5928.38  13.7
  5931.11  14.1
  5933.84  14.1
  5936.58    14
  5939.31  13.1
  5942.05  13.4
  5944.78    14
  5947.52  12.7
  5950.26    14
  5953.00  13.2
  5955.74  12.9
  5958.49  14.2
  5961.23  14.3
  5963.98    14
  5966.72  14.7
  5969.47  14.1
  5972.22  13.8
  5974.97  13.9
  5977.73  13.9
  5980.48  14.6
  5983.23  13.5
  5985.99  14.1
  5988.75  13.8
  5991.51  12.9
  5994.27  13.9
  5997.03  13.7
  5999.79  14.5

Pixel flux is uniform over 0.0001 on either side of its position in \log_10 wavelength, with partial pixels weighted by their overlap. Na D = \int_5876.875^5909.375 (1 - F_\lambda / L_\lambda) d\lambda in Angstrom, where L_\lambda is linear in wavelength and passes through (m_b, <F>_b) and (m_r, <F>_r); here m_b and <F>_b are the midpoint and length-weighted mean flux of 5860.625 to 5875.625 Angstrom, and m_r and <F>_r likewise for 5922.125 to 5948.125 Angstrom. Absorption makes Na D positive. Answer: 4.9 Angstrom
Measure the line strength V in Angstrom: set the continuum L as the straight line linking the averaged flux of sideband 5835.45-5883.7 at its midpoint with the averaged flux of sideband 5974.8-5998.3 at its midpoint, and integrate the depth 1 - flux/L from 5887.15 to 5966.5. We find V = 4.5 Angstrom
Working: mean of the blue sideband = 13.7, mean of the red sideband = 13.8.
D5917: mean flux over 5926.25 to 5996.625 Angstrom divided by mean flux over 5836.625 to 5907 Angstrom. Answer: 1.09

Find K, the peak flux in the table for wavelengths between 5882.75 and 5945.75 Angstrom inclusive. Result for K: 14.9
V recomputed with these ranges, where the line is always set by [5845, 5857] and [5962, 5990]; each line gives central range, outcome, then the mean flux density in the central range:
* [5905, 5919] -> 0.6 Angstrom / 13.5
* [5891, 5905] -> 3.4 Angstrom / 10.7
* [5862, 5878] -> 1.0 Angstrom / 13.2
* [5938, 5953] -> 0.7 Angstrom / 13.4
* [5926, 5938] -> 0.0 Angstrom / 14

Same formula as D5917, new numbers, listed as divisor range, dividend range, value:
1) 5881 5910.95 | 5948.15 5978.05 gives 1.23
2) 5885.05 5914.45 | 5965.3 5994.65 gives 1.22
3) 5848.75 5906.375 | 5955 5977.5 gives 1.14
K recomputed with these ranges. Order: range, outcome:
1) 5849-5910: 14.5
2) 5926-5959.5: 14.2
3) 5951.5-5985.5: 14.7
